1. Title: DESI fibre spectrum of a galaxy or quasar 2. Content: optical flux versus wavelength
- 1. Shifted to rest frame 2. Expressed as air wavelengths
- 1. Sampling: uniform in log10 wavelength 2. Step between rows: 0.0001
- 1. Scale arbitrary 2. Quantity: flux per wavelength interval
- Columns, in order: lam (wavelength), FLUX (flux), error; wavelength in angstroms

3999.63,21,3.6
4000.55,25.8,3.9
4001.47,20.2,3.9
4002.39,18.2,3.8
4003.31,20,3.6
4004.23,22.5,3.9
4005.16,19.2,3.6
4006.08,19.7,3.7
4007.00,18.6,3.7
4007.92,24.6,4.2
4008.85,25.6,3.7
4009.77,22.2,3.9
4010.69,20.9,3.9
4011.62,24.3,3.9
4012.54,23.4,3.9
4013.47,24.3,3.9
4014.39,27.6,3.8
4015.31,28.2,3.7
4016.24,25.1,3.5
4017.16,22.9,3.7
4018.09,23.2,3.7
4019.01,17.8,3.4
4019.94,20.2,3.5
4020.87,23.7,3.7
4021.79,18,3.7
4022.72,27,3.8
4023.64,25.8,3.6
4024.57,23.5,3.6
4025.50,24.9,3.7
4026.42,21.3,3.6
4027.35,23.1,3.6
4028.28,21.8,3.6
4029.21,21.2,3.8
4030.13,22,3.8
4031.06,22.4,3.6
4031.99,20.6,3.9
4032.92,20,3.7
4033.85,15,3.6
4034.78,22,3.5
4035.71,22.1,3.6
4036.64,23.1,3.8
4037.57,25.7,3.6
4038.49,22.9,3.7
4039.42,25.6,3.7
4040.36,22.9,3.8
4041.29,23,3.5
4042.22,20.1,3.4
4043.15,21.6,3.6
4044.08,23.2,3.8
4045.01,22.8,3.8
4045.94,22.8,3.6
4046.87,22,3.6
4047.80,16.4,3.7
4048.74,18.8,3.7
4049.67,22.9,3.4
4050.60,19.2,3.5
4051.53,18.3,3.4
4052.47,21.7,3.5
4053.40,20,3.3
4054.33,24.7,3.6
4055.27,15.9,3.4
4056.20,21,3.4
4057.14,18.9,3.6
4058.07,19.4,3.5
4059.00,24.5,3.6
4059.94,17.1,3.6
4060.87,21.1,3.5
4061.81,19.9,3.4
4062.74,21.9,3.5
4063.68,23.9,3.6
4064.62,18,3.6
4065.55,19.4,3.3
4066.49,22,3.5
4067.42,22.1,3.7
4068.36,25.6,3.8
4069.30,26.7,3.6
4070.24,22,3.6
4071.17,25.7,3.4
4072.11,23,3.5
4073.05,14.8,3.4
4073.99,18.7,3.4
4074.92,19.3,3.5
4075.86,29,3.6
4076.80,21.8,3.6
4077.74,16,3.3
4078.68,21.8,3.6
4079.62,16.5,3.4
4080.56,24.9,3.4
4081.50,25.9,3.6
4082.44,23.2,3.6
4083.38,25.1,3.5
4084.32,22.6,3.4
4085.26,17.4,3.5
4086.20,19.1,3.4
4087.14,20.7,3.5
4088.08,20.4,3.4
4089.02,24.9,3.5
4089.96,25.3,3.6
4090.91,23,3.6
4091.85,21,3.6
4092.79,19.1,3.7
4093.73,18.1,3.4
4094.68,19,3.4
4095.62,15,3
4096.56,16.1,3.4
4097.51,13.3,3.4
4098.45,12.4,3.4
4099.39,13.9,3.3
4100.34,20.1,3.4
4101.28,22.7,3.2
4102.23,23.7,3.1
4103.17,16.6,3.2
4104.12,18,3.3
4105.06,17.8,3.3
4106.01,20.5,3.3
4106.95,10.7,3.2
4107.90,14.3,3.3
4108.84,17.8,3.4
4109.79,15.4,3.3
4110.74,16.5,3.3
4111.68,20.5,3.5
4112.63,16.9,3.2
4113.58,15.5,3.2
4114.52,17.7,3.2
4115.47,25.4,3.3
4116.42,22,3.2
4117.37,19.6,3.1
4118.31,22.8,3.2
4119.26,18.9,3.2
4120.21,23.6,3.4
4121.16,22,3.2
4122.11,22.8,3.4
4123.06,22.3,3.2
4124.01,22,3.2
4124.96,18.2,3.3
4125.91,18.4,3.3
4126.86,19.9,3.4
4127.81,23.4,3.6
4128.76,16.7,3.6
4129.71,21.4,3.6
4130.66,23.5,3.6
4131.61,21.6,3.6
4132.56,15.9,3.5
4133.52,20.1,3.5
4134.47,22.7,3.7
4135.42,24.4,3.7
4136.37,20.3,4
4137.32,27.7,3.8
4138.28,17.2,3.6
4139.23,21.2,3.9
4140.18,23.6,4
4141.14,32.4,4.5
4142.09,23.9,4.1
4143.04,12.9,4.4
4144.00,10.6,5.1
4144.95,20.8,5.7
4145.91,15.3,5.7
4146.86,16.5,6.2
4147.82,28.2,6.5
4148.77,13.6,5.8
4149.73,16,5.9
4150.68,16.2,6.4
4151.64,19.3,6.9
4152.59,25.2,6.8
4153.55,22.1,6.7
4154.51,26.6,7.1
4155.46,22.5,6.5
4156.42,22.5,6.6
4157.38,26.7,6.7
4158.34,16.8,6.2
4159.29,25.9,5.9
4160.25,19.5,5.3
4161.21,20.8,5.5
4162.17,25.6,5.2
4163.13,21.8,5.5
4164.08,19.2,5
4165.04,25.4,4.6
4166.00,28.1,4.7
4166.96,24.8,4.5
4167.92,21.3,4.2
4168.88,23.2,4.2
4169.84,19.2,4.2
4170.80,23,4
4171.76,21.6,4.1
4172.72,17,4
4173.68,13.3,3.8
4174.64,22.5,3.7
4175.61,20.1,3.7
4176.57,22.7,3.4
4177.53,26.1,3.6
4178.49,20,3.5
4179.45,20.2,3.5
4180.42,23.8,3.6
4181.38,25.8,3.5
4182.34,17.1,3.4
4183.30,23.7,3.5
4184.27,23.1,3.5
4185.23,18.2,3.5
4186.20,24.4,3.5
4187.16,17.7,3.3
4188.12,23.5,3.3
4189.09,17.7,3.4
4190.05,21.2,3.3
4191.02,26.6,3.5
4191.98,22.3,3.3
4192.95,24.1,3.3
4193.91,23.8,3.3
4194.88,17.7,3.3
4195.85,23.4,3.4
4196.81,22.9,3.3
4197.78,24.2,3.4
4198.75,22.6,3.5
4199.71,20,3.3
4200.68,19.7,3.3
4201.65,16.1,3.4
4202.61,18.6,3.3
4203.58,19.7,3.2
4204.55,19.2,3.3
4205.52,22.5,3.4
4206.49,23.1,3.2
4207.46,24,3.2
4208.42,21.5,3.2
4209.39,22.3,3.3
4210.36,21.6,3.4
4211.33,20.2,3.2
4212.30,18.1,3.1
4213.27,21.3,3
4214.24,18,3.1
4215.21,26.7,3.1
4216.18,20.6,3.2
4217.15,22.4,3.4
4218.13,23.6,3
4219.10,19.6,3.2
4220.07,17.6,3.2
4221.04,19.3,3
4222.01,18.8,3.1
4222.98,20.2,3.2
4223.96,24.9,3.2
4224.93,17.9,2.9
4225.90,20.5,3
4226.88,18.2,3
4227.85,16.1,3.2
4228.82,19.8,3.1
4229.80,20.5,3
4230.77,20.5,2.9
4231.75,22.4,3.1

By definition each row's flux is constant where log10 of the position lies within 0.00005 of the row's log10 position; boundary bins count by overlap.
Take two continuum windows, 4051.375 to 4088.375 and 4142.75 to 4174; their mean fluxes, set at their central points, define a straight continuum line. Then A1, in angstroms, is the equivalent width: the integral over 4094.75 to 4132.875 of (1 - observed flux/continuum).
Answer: 3.8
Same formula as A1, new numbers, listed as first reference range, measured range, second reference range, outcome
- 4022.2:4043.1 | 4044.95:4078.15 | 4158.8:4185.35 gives 2.03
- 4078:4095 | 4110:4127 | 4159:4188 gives 1.11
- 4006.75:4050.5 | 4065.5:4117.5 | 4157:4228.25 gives 5.00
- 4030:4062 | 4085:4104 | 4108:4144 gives 1.54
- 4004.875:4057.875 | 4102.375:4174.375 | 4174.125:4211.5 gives 4.28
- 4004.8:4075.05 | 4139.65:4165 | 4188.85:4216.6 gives 0.62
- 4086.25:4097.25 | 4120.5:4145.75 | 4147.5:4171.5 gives 0.42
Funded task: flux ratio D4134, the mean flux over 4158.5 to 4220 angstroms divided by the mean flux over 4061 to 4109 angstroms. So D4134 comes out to 1.1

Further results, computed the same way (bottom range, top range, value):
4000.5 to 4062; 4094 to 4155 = 0.90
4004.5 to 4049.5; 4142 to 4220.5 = 0.95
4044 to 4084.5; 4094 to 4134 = 0.89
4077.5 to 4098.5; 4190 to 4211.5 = 1.07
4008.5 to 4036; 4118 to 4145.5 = 0.93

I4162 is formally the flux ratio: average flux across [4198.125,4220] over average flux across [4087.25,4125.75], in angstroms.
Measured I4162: 1.09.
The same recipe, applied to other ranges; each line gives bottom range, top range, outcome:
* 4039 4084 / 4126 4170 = 0.99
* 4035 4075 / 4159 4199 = 1.03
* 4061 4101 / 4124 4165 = 1.01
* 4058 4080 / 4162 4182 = 1.03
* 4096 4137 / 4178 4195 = 1.13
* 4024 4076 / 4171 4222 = 0.98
